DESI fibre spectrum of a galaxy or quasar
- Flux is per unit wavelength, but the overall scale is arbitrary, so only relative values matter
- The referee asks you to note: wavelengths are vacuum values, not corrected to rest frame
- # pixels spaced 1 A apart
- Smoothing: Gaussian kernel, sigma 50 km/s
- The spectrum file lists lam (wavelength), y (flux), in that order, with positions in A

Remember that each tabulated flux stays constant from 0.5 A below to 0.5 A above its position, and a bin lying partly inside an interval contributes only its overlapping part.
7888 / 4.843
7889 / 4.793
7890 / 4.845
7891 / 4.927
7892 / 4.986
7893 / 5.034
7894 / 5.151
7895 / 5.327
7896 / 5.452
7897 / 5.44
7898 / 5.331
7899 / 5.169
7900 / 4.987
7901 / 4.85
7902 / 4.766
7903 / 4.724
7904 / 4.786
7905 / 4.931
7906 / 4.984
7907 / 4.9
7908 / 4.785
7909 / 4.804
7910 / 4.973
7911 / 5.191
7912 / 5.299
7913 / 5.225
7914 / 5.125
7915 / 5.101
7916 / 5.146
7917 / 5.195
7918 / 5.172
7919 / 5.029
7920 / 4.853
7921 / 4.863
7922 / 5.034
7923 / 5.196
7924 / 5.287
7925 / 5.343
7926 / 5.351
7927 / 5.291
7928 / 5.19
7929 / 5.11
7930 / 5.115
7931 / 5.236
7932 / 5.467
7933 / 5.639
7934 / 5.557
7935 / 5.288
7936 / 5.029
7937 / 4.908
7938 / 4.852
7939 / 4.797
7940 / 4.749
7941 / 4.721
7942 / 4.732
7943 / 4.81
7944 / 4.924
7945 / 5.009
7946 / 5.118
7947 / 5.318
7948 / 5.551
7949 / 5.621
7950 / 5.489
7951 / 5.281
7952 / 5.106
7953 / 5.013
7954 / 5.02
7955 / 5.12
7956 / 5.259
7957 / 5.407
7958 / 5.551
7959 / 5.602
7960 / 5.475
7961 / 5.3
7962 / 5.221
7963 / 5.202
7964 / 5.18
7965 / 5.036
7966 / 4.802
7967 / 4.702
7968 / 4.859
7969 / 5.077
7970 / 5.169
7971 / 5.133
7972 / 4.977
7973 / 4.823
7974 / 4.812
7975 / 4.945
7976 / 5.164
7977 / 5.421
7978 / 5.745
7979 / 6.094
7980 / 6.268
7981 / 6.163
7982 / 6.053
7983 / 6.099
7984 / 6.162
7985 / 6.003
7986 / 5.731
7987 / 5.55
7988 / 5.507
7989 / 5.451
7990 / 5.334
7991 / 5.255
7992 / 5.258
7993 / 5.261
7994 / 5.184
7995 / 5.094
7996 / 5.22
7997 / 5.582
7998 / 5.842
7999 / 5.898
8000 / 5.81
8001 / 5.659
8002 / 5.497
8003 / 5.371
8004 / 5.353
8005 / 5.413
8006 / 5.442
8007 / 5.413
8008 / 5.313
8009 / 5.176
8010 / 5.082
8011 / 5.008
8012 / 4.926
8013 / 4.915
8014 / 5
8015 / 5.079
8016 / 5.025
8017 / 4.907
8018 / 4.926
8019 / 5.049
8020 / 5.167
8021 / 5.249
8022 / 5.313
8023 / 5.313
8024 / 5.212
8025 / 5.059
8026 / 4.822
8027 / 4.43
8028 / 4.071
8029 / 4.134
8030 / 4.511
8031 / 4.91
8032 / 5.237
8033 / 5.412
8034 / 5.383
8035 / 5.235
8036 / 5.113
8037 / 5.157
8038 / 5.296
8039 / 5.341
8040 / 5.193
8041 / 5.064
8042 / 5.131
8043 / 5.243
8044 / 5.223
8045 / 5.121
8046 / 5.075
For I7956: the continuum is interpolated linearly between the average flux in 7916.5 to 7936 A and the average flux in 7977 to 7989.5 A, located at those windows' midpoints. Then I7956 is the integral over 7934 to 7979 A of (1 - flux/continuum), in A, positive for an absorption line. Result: 3.5 A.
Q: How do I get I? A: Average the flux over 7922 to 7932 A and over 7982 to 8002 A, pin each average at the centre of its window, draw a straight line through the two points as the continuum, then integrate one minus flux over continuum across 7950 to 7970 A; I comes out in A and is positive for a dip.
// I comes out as 0.9 A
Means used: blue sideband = 5.24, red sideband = 5.58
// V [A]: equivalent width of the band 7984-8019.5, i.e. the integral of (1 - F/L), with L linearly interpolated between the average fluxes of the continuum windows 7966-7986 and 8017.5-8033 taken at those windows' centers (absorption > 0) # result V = -1.2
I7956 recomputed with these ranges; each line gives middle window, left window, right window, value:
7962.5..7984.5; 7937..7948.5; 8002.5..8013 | -1.2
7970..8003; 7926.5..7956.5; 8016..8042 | -2.9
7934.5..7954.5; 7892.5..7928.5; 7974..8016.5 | 0.7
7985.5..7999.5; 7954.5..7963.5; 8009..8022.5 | -0.7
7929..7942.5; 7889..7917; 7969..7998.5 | 0.4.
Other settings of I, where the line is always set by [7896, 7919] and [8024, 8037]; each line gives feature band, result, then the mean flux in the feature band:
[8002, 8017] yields -0.8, 5.18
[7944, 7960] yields -1.0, 5.29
